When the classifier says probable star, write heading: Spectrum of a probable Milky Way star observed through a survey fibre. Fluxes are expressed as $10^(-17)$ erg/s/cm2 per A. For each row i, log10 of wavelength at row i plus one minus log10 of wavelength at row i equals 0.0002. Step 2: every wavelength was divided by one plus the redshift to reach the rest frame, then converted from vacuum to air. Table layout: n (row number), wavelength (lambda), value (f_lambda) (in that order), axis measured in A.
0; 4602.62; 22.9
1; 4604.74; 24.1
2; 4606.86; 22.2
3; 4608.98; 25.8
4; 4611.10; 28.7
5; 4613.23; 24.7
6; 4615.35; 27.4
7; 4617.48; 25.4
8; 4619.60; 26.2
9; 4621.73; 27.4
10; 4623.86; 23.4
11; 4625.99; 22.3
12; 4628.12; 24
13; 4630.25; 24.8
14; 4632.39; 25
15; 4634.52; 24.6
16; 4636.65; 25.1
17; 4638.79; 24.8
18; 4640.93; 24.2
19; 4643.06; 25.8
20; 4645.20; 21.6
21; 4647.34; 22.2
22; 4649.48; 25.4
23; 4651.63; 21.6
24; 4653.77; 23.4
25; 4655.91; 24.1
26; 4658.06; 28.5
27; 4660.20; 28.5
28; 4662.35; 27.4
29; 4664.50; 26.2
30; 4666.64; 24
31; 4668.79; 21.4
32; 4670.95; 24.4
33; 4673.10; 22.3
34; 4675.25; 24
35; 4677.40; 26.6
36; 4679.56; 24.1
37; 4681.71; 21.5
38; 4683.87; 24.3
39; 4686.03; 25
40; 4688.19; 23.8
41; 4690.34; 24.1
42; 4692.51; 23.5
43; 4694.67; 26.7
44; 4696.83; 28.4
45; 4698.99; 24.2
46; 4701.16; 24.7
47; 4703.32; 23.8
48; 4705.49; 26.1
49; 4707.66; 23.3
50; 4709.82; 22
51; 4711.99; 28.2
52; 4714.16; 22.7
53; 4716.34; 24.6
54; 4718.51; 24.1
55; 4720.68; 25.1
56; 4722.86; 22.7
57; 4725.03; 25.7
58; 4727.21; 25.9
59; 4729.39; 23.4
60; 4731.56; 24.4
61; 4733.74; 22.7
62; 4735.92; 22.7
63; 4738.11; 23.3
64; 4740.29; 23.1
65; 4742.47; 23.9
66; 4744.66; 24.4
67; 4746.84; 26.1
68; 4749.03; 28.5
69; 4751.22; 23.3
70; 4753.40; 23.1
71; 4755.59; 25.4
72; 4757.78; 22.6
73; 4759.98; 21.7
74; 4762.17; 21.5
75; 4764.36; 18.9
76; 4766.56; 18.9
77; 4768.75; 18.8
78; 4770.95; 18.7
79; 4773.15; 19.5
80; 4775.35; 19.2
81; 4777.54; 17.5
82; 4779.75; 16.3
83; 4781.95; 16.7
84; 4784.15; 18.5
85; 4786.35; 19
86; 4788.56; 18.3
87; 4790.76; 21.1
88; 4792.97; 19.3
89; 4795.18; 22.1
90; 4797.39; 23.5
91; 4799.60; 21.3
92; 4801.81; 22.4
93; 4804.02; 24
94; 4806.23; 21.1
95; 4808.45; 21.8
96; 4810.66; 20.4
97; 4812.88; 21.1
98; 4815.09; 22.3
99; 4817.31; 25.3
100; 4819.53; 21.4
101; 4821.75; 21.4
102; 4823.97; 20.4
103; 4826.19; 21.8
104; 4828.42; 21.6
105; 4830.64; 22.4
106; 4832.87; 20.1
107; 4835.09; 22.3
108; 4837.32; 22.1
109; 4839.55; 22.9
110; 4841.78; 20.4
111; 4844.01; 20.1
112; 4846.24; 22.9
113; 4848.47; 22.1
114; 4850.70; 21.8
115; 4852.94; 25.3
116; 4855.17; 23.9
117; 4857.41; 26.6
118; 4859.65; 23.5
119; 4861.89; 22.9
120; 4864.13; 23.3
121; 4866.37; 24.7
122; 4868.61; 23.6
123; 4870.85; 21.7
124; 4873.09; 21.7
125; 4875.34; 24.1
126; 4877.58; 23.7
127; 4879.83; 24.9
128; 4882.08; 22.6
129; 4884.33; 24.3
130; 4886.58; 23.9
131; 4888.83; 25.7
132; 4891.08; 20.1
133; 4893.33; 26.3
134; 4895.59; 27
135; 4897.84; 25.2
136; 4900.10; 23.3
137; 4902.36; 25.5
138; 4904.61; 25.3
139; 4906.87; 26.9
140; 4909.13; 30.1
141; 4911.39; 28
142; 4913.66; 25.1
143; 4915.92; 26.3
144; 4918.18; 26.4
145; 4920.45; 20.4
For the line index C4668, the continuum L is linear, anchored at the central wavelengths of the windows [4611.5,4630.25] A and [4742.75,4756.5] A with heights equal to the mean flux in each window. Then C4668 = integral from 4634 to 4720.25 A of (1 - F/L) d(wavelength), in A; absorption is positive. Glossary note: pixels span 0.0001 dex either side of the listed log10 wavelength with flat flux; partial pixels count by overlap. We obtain 2.1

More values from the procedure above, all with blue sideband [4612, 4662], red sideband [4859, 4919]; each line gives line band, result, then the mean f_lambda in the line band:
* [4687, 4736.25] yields 0.6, 24.5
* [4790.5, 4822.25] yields 3.6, 21.9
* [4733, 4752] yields 0.4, 24.3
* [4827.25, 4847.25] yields 2.5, 21.6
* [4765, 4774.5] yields 2.2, 19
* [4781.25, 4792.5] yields 2.7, 18.8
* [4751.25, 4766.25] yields 1.6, 22.1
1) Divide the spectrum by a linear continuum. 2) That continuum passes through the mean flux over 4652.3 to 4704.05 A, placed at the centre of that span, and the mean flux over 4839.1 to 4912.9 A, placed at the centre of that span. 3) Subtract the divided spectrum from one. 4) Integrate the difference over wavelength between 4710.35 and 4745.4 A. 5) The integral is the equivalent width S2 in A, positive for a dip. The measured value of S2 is 0.7 A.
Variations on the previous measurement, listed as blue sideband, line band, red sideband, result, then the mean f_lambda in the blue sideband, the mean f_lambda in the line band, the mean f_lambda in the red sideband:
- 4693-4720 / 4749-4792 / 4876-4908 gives 8.0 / 24.9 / 20.2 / 24.6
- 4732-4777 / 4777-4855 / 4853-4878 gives 6.2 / 22.3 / 21.2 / 23.7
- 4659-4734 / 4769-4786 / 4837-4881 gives 4.1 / 24.6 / 18.1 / 23.1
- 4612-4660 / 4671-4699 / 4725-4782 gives -1.1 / 24.7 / 24.5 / 22.1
